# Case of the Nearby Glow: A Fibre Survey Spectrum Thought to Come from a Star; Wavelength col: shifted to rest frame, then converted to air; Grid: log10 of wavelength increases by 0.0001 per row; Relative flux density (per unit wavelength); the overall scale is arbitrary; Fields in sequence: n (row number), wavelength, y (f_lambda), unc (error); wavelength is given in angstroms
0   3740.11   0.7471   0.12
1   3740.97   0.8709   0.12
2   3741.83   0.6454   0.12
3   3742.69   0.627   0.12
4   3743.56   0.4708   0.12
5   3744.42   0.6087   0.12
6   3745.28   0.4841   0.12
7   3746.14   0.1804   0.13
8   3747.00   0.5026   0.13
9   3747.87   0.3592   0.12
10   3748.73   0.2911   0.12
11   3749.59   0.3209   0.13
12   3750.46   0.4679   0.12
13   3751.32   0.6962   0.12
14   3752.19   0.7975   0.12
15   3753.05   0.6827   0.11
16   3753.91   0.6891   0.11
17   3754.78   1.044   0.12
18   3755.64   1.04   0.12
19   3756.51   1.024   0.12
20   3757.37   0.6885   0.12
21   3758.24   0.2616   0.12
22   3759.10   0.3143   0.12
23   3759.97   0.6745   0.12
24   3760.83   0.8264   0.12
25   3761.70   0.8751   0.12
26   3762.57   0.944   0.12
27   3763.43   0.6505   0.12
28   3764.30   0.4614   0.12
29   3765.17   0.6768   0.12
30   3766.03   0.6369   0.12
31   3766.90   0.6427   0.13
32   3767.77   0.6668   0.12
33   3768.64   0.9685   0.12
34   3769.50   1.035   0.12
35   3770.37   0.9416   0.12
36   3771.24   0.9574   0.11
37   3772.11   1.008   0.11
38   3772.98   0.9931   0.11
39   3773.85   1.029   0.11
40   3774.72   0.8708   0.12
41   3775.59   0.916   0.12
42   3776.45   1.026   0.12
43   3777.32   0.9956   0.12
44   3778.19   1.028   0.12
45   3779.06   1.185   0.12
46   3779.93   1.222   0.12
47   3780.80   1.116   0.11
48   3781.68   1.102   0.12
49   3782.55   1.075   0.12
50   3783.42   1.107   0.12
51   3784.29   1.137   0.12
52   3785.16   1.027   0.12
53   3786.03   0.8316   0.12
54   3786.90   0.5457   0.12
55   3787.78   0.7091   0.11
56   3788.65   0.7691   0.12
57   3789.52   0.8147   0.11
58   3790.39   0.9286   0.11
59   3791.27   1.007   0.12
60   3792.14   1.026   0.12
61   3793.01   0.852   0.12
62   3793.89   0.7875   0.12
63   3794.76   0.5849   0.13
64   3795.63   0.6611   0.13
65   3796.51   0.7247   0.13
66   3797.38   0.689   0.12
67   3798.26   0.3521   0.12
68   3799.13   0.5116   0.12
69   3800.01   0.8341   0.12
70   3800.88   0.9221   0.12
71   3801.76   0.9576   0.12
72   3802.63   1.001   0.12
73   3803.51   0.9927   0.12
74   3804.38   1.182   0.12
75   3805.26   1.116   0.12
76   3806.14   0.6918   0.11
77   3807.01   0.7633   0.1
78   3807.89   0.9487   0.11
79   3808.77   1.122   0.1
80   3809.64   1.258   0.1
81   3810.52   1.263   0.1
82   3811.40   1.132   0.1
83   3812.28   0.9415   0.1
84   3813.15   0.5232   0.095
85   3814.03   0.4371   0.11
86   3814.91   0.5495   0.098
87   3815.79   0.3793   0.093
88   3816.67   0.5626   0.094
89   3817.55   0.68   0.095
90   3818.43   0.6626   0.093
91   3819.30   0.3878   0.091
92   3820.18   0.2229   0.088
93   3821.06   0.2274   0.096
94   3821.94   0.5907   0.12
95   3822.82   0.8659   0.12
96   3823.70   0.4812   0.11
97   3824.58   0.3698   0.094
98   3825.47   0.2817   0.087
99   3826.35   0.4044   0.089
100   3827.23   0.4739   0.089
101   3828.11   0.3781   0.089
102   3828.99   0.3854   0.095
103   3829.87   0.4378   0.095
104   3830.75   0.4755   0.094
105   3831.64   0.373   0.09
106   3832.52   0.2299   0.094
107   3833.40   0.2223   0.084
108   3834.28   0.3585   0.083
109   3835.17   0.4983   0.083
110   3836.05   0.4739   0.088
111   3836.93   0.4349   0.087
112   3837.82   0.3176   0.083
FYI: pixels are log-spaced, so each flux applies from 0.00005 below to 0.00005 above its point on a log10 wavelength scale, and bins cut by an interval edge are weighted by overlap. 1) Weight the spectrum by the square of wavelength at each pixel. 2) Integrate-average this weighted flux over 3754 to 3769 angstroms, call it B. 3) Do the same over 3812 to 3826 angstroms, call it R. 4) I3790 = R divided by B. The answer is 0.72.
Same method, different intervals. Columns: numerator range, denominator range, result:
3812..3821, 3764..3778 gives 0.61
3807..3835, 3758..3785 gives 0.66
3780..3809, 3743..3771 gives 1.36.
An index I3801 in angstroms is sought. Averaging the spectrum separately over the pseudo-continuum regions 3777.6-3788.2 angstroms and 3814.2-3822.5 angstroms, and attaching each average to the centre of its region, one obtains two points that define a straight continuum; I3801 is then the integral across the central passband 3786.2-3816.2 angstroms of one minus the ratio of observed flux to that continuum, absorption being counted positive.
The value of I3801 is -4.8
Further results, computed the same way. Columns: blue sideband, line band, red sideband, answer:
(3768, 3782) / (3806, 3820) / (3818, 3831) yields -4.2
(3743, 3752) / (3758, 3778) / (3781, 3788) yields -1.9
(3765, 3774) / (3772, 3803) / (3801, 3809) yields 0.6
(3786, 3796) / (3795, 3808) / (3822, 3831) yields -2.4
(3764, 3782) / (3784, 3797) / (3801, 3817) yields 1.2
